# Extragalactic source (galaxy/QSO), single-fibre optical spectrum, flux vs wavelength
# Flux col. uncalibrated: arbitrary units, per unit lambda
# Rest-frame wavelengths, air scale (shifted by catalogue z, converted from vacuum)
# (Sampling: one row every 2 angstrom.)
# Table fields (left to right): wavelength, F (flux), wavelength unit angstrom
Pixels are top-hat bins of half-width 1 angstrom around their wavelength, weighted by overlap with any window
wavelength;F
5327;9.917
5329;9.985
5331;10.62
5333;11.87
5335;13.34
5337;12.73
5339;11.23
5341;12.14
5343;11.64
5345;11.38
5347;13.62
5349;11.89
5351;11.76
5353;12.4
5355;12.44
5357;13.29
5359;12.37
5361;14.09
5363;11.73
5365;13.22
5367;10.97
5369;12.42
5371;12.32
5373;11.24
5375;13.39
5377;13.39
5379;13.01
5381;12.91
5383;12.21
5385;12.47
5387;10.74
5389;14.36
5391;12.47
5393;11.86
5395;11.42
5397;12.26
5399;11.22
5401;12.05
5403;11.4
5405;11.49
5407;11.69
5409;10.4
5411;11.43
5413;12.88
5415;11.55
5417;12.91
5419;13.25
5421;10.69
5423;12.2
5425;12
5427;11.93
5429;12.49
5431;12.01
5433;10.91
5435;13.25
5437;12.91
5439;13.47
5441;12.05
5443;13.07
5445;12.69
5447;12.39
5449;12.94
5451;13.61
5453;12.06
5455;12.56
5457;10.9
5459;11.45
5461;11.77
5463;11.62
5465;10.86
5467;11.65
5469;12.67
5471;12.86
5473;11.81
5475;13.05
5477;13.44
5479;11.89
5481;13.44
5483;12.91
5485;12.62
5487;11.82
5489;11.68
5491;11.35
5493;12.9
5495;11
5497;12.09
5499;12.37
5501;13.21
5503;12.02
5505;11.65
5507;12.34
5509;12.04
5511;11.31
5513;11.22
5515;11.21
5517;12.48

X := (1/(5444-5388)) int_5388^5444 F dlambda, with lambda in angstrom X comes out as 12.1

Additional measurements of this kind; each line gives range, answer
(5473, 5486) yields 12.8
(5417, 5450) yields 12.4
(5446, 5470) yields 12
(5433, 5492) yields 12.3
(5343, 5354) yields 12.2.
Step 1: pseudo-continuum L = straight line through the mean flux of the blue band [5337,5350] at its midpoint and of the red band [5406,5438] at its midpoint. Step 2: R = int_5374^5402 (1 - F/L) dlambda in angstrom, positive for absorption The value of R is -0.9 angstrom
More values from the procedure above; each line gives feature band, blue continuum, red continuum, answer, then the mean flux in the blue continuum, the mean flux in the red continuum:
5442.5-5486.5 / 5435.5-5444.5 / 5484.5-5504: 0.6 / 12.9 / 12.1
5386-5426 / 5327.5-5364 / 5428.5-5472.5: 1.0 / 12.1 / 12.3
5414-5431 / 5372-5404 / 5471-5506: 0.2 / 12.3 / 12.3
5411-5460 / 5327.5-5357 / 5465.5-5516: -1.0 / 11.9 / 12.2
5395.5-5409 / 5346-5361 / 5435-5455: 1.2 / 12.6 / 12.8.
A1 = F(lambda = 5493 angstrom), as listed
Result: 12.9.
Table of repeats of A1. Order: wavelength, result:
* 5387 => 10.74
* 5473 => 11.81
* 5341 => 12.14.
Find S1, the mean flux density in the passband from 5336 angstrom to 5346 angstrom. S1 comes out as 11.8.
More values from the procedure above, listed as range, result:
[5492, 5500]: 12.1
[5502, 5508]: 12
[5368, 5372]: 12.4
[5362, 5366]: 12.5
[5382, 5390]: 12.4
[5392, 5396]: 11.6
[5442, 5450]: 12.8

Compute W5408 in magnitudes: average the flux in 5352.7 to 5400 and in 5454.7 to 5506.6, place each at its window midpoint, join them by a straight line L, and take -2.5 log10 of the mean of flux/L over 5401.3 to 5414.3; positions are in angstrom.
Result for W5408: 0.07 mag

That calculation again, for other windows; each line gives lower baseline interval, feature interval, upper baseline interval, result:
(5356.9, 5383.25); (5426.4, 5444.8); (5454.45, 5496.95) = -0.016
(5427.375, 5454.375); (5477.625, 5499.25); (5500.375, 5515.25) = -0.011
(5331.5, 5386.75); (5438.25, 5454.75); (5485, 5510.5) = -0.052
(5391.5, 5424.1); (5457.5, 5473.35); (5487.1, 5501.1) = 0.011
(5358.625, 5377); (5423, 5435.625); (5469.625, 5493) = 0.035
